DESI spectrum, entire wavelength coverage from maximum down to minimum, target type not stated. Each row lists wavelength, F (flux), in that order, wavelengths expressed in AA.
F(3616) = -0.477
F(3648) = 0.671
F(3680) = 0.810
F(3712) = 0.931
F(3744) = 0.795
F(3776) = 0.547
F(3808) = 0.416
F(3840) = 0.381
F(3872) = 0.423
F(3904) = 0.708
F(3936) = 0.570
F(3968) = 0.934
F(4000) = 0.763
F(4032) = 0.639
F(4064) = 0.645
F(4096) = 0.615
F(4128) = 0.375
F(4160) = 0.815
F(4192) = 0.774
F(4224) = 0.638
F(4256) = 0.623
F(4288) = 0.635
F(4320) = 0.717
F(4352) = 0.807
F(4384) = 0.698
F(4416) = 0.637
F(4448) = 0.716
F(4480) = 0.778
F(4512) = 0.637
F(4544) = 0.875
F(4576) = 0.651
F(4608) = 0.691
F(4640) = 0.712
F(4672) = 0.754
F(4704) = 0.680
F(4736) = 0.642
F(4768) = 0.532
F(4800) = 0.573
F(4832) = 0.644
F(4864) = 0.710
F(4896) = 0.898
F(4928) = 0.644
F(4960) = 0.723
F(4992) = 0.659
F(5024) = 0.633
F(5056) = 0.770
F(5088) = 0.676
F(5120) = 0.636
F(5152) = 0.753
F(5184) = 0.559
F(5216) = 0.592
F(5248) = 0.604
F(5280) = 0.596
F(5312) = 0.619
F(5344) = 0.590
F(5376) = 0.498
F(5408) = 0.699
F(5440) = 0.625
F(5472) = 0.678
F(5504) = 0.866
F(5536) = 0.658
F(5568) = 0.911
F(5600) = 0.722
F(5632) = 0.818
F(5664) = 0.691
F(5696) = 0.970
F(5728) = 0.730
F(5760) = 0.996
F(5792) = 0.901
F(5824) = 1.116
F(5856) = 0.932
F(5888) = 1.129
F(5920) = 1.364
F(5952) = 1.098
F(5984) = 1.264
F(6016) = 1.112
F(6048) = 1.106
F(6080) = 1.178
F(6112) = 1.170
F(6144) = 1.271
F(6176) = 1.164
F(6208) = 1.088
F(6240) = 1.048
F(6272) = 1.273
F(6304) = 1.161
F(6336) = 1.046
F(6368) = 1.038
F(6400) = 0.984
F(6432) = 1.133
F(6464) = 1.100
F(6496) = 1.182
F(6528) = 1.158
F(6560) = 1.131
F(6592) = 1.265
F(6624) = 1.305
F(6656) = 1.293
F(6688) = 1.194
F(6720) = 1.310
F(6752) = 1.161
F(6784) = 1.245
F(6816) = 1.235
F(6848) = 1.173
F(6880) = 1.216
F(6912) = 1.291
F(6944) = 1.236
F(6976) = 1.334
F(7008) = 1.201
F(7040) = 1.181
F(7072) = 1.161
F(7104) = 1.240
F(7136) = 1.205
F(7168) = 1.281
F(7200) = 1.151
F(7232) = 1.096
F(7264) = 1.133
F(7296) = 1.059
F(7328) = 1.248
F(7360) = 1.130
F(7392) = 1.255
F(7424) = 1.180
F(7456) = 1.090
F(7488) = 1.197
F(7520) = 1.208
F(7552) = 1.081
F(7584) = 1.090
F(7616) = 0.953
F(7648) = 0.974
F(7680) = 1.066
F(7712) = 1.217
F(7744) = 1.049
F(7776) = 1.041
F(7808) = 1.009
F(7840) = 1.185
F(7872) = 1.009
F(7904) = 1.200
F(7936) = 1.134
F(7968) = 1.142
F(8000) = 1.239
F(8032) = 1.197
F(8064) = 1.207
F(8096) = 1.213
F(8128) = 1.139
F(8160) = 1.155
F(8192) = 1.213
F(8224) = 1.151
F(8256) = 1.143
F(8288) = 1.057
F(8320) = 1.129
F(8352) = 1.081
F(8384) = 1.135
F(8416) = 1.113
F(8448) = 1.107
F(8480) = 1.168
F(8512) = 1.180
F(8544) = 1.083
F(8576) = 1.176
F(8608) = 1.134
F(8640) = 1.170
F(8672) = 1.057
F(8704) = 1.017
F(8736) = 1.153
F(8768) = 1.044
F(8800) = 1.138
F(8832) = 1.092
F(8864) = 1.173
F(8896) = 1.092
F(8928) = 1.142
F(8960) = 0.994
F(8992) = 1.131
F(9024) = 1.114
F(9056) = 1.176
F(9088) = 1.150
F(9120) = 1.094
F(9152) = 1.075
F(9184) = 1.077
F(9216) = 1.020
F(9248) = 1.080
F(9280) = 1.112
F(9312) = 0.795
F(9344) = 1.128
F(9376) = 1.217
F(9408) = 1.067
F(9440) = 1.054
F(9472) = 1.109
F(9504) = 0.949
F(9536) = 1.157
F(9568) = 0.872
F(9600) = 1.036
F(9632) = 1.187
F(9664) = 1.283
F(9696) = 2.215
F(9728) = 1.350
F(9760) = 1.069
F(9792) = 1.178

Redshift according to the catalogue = 0.476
